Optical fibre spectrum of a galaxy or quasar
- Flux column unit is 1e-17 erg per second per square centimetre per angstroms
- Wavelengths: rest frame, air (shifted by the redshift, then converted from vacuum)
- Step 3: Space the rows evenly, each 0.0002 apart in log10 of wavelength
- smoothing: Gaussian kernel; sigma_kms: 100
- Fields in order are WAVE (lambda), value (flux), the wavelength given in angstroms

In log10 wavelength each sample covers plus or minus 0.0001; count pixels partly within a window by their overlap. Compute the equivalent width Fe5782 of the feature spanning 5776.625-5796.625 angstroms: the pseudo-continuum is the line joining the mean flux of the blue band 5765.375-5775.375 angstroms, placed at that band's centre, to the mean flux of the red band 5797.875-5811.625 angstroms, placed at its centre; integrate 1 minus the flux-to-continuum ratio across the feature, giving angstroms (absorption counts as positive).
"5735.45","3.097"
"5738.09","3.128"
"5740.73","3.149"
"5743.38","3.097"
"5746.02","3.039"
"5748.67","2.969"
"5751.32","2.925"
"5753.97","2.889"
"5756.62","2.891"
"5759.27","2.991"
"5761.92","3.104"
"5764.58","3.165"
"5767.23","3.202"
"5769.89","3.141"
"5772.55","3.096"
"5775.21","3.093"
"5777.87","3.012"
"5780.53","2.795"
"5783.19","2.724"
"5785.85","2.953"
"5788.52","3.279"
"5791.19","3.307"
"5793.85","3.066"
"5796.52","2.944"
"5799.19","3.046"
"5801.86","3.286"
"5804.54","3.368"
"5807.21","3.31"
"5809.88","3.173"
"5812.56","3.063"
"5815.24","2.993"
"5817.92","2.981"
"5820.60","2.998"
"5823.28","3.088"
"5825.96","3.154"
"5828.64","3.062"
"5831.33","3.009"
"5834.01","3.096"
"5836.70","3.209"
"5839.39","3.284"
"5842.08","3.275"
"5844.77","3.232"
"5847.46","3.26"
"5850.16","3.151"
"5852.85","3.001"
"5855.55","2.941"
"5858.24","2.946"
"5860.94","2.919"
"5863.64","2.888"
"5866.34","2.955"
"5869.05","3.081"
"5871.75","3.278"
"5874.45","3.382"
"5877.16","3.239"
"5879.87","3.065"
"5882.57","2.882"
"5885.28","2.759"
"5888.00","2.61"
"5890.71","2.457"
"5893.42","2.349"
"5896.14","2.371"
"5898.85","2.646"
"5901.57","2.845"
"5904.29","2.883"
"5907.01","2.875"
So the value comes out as 1.06 angstroms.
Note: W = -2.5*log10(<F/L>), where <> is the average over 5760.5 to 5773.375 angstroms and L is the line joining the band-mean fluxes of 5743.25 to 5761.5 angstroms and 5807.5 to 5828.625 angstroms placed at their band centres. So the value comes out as -0.052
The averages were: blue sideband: 2.97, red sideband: 3.08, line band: 3.14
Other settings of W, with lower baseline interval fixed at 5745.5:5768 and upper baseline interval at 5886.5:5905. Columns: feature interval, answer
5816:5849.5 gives -0.131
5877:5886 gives -0.133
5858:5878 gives -0.159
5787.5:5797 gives -0.093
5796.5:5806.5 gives -0.115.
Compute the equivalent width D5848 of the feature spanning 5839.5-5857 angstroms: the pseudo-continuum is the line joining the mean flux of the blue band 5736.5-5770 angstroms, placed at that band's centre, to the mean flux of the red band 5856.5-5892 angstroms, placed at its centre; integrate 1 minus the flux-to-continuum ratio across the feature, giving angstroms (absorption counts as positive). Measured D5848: -1.0 angstroms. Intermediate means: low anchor 3.05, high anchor 2.96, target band 3.15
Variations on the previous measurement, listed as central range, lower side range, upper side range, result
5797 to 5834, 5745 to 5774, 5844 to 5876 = -0.6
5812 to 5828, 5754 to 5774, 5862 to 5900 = -0.4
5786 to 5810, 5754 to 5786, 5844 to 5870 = -1.3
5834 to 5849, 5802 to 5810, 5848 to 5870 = -0.7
